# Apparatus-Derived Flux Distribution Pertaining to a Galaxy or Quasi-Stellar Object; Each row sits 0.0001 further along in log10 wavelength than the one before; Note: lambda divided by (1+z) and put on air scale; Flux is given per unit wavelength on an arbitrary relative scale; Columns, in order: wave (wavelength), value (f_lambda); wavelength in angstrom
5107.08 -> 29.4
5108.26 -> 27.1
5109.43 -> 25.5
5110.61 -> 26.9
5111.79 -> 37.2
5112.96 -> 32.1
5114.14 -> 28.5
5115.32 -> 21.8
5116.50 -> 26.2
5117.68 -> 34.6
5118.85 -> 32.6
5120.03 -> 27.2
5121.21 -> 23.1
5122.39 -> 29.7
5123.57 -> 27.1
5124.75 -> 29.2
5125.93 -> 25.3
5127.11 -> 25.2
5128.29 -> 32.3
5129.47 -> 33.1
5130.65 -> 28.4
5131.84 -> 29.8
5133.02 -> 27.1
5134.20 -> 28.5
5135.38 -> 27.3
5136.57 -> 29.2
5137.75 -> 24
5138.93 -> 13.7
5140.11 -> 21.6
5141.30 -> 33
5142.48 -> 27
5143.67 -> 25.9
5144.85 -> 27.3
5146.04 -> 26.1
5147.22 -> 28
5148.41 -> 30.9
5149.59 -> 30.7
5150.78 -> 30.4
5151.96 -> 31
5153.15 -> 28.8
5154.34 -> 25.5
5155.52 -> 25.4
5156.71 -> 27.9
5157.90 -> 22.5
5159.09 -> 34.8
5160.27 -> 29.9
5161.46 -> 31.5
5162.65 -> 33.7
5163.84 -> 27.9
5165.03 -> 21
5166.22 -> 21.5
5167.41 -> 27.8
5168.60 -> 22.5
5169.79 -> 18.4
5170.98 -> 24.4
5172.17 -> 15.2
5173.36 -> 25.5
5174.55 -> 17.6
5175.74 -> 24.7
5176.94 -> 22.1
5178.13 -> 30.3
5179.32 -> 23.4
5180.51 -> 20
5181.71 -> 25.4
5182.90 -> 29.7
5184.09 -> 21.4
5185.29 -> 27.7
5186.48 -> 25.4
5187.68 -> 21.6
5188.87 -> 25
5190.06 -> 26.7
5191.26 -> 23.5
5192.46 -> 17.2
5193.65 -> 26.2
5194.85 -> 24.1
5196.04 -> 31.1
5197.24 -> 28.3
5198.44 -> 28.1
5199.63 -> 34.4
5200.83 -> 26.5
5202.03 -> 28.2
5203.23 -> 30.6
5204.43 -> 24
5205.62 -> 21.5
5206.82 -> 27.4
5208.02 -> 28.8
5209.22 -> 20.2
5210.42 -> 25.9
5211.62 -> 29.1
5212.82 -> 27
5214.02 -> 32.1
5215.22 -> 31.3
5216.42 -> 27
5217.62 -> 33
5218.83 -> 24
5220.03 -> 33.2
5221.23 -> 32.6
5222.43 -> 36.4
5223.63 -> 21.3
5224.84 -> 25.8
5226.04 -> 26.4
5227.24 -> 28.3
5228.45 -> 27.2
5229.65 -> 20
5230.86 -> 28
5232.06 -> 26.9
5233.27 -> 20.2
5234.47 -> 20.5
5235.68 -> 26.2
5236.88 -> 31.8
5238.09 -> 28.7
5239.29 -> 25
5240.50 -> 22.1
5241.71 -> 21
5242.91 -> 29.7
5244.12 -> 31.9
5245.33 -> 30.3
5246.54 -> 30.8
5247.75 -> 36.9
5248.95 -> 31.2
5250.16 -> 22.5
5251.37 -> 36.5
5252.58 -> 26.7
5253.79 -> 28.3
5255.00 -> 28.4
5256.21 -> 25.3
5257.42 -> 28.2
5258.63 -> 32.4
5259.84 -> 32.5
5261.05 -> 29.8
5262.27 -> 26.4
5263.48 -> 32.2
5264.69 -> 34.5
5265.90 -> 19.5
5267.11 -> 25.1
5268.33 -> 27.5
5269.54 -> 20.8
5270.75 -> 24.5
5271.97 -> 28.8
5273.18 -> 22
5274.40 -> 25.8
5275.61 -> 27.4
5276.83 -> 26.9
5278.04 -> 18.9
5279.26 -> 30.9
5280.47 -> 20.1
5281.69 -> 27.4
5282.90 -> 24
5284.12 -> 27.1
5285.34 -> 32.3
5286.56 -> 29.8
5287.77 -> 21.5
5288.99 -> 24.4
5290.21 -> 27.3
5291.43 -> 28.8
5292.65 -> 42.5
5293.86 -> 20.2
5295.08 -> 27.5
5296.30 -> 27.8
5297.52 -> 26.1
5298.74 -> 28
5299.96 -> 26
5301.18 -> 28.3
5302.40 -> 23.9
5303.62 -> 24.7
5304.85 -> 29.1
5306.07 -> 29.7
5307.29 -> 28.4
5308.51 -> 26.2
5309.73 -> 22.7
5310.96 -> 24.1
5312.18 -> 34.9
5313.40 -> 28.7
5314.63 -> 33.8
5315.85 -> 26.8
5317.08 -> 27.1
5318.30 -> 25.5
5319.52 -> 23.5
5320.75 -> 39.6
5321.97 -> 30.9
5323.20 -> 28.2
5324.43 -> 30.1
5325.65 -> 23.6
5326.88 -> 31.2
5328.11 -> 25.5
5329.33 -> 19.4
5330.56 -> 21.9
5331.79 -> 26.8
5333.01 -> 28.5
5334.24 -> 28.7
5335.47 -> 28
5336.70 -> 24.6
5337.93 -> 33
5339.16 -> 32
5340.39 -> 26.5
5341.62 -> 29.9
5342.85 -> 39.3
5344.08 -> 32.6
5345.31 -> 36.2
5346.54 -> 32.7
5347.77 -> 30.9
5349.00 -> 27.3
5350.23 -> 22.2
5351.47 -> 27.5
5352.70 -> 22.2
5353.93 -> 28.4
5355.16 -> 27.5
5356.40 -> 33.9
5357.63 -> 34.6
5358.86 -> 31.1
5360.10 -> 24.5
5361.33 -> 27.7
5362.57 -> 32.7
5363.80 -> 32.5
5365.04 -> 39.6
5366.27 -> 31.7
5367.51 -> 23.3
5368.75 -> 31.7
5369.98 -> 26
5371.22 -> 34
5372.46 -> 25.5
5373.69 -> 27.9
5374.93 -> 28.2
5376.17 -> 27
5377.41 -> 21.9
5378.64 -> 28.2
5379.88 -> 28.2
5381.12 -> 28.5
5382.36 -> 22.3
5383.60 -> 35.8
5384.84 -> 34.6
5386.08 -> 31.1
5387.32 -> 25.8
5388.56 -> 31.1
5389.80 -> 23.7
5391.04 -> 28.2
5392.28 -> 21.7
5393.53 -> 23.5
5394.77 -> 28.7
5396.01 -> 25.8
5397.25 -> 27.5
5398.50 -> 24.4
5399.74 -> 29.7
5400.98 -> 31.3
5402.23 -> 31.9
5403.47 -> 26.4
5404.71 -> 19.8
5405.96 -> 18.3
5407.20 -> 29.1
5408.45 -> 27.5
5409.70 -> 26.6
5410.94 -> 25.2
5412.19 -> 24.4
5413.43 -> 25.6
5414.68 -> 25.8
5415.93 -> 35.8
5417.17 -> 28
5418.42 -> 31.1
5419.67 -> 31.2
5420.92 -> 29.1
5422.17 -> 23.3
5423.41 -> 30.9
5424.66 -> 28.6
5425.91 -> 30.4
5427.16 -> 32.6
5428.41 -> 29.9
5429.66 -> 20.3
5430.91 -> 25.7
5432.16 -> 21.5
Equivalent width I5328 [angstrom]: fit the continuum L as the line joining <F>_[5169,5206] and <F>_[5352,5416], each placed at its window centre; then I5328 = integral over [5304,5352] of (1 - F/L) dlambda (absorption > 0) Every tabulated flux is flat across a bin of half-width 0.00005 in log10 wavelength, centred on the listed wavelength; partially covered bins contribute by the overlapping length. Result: -2.8 angstrom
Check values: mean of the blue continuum 24.8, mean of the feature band 28.6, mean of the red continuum 28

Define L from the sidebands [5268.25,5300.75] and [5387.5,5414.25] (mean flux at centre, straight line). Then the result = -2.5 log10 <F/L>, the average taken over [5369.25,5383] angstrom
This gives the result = -0.04 mag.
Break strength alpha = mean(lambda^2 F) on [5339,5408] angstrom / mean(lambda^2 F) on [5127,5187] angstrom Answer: 1.2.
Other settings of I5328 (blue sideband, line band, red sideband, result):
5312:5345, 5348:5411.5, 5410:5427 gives 1.65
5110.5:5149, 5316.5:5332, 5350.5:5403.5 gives 0.66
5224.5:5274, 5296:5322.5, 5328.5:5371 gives 0.50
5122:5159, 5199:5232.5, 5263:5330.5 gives -0.53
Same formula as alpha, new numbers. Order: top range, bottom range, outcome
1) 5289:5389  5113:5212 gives 1.16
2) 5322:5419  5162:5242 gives 1.17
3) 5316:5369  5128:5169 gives 1.14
